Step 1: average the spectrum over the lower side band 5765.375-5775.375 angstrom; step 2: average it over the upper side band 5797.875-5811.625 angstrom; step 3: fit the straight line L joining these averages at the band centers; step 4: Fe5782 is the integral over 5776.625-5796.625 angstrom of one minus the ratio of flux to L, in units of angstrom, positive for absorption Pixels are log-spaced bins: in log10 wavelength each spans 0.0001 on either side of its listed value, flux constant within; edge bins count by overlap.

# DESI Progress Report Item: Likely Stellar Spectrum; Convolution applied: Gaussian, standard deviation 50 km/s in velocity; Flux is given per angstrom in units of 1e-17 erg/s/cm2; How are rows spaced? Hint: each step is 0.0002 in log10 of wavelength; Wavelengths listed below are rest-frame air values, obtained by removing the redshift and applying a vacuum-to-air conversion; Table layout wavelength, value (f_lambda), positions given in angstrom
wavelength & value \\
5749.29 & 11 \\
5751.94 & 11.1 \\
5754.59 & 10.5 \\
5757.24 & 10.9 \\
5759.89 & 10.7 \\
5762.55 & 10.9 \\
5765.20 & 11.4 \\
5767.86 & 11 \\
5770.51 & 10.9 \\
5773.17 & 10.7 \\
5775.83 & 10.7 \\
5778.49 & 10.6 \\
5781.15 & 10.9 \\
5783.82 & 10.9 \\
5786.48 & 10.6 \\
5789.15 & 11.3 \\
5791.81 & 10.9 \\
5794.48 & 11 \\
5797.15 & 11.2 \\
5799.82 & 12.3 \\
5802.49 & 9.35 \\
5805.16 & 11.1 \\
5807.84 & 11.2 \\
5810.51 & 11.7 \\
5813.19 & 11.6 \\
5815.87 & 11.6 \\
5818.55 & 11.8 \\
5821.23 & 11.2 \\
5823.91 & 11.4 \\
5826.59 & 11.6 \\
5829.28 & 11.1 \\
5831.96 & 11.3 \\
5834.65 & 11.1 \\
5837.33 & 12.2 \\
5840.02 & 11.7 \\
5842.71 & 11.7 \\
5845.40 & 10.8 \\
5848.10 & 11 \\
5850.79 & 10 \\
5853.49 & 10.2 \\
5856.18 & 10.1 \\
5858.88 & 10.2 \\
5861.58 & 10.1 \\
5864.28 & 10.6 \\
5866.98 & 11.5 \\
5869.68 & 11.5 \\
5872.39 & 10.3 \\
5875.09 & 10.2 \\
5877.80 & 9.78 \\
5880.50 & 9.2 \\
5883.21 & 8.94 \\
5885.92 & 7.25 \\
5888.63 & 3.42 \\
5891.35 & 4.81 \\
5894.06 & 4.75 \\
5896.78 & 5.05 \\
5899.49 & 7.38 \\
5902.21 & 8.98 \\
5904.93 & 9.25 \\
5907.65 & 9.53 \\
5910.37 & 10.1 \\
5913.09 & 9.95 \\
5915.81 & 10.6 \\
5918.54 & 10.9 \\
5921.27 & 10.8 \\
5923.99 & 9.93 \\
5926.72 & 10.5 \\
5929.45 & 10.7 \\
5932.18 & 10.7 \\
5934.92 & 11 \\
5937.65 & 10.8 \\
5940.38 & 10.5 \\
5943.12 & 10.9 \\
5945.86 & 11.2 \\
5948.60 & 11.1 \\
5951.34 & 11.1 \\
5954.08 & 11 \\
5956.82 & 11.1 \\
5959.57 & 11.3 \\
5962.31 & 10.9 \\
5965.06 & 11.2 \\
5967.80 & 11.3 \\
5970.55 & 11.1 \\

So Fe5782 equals 0.22 angstrom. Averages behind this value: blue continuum 10.9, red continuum 11.1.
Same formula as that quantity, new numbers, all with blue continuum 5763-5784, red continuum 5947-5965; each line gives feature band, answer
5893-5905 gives 4.5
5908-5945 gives 1.7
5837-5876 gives 0.7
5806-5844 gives -2.0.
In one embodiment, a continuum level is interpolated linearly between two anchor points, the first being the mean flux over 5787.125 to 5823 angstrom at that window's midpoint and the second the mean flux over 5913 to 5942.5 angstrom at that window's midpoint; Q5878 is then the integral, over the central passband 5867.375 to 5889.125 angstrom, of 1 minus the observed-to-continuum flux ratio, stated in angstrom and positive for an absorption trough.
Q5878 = 3.44 angstrom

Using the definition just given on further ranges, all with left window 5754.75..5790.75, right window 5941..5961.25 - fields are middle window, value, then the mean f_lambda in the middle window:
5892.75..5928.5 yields 6.31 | 9.08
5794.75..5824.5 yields -1.05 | 11.3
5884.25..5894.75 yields 5.54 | 5.19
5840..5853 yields 0.05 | 10.9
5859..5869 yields 0.23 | 10.7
